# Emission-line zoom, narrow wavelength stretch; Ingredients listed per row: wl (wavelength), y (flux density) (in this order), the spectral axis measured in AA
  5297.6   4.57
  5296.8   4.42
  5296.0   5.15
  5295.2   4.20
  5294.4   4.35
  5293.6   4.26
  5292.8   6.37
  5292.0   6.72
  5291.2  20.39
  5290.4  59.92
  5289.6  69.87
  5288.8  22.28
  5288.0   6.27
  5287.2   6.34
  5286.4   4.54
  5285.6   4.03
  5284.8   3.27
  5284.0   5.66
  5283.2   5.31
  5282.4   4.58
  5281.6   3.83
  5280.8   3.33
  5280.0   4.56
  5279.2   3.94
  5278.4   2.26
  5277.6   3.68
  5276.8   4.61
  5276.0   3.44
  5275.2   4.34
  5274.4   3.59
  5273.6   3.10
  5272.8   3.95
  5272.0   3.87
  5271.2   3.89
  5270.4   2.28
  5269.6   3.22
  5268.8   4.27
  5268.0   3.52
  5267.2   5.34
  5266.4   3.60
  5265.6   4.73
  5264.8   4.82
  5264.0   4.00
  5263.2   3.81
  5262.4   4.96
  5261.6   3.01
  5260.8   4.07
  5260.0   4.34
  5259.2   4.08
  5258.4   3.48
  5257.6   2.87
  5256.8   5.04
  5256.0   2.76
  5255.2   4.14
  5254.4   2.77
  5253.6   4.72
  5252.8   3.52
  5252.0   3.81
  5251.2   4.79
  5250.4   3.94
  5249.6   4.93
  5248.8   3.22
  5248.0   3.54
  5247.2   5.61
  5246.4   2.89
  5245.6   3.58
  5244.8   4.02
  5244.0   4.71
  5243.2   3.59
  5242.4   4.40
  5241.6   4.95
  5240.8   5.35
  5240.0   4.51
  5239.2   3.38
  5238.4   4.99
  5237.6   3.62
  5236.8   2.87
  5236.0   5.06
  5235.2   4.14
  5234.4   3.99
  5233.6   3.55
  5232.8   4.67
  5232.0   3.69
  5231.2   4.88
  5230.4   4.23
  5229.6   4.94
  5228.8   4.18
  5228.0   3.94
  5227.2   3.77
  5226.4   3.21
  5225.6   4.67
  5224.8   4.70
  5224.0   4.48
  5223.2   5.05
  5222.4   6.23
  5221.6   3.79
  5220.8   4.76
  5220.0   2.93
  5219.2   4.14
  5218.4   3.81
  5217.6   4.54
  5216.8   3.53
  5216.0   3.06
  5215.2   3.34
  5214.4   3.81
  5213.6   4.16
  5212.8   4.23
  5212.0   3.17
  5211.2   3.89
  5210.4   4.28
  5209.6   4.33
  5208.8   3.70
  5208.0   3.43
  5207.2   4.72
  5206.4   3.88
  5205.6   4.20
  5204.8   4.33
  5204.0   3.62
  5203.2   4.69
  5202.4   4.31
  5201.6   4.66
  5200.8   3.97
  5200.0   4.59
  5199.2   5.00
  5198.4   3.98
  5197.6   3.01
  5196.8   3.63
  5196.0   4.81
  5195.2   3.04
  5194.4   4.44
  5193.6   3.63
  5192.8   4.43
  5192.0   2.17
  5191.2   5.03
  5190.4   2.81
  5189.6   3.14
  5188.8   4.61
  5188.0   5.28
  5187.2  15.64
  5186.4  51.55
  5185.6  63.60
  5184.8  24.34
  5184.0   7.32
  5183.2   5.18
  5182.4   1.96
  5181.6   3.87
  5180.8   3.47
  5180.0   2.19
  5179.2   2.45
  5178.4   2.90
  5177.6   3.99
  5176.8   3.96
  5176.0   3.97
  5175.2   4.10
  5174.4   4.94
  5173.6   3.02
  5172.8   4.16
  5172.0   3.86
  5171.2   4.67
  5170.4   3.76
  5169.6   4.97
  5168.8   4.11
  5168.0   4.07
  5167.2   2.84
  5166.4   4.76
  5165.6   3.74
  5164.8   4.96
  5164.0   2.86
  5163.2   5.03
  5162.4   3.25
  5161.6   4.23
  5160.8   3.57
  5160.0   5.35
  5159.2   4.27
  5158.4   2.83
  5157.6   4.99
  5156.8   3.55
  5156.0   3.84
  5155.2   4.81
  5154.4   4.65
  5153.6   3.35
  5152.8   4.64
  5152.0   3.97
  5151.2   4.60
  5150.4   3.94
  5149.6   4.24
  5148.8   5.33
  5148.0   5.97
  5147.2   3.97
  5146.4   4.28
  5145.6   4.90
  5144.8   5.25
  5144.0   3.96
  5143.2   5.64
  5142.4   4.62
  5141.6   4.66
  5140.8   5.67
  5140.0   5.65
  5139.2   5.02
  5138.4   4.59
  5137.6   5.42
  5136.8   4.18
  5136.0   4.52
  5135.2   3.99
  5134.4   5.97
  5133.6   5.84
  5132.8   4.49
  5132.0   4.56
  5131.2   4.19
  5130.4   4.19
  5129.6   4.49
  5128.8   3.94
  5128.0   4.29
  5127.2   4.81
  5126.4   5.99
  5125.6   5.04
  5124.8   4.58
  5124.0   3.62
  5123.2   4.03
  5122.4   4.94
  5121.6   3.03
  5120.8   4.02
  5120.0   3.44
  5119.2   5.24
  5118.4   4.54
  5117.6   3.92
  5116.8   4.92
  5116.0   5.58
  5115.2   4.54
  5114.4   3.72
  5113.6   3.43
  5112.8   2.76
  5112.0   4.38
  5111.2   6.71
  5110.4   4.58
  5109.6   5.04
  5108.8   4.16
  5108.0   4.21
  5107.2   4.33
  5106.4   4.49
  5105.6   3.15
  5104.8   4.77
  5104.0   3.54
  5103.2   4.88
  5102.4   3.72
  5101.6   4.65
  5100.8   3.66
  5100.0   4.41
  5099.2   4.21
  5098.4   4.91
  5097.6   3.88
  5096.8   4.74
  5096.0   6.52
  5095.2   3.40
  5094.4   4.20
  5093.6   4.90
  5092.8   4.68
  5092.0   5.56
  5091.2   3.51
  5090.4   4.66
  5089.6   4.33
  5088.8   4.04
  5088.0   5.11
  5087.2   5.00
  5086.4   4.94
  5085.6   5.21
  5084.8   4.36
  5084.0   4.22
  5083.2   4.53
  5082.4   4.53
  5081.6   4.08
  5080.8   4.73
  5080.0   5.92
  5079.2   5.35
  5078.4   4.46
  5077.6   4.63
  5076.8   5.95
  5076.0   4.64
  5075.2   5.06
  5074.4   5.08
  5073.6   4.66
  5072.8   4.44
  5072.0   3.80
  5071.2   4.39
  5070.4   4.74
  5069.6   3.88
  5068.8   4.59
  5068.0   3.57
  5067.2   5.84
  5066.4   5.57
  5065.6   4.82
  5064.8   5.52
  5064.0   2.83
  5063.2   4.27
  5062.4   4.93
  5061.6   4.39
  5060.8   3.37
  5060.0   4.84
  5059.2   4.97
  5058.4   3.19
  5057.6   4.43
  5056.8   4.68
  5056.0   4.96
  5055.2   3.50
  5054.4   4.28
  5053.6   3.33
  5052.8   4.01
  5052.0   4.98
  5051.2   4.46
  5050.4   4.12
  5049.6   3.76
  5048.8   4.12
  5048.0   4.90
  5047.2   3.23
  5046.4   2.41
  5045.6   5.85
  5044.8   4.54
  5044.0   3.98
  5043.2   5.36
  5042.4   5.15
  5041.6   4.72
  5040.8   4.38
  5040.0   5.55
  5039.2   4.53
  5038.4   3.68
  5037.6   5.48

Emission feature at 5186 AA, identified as H-beta 4861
